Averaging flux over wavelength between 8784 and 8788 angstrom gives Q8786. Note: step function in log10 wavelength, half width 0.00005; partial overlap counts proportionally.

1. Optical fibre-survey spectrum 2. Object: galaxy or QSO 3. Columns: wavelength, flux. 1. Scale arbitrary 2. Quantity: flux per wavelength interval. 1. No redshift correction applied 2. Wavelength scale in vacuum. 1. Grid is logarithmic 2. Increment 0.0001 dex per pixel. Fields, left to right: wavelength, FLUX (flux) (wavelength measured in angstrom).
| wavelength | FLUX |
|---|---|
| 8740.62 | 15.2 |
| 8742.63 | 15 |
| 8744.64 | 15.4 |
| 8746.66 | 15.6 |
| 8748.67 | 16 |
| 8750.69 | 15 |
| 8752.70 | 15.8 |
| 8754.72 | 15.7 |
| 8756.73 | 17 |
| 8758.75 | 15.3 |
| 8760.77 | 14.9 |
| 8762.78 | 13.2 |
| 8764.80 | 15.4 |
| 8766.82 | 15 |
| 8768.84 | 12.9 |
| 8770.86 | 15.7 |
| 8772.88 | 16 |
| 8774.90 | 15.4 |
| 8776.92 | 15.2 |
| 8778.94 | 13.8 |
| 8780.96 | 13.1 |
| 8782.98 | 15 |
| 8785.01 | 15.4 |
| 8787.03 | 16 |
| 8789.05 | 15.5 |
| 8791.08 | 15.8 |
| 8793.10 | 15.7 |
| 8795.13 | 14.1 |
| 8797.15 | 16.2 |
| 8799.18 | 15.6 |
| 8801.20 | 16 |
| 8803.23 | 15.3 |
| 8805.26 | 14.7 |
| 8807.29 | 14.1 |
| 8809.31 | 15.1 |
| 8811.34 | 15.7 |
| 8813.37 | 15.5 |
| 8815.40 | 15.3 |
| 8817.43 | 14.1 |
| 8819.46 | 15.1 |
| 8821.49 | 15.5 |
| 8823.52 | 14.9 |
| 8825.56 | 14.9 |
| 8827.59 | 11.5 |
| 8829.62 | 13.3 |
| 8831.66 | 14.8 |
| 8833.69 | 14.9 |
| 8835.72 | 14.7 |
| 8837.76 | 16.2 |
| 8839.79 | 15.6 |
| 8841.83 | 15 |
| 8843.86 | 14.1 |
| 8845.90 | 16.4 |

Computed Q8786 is 15.7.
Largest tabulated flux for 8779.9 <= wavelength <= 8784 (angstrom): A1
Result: 15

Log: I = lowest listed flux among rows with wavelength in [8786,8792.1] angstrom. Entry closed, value 15.5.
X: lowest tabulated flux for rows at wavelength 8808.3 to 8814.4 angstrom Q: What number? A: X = 15.1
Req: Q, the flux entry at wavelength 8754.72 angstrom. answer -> 15.7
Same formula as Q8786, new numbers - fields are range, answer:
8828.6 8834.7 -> 14.3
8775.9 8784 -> 14.3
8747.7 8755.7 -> 15.6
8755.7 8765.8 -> 15.2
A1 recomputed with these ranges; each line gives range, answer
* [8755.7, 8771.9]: 17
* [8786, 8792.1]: 16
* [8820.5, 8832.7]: 15.5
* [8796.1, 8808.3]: 16.2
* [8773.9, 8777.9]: 15.4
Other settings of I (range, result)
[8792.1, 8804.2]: 14.1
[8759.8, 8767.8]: 13.2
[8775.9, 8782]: 13.1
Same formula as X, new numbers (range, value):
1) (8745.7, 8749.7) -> 15.6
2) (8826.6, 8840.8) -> 11.5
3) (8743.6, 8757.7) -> 15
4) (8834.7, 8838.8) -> 14.7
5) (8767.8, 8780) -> 12.9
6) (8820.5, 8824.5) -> 14.9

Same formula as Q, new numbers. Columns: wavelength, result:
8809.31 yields 15.1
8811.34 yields 15.7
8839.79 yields 15.6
